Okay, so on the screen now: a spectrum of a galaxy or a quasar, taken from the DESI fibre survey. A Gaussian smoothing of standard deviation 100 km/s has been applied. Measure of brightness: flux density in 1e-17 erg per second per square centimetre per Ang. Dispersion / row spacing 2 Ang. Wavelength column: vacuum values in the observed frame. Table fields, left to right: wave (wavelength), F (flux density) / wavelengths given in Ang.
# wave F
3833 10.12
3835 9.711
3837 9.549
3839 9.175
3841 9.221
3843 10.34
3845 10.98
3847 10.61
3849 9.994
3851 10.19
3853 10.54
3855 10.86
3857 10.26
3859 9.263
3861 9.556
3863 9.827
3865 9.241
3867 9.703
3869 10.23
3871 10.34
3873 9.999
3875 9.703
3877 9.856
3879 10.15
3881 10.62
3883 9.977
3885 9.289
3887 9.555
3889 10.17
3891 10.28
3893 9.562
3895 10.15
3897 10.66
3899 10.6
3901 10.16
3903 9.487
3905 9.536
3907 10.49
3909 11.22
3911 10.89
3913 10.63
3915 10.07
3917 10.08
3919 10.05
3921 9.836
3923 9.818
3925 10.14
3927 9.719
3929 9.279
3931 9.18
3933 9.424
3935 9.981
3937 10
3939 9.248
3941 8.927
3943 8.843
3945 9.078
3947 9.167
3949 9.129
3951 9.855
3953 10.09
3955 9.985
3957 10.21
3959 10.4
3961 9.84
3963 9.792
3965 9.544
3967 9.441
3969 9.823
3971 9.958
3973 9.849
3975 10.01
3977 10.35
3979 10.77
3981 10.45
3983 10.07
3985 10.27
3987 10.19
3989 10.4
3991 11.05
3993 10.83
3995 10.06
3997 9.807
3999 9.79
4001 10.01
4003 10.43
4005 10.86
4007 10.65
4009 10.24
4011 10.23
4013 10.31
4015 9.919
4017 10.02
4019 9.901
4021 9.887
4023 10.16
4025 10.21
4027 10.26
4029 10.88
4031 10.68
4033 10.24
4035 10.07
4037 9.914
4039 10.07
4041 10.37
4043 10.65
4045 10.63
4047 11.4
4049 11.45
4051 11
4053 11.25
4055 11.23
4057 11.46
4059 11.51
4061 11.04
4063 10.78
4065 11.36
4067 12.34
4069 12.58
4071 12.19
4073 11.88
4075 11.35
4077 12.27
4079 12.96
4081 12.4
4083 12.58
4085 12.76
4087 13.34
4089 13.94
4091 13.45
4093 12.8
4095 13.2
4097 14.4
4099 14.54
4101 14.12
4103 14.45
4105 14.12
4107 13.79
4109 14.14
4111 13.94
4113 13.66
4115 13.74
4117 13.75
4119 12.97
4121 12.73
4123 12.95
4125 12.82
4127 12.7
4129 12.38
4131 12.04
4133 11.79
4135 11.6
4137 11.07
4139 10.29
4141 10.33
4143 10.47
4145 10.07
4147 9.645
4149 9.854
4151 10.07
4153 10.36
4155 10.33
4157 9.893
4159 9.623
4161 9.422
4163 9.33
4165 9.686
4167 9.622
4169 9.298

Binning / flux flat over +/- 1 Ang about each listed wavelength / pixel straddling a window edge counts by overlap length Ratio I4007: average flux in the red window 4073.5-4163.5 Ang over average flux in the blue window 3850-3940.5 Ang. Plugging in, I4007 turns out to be 1.2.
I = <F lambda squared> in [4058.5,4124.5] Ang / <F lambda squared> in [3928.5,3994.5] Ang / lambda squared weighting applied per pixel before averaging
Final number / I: 1.40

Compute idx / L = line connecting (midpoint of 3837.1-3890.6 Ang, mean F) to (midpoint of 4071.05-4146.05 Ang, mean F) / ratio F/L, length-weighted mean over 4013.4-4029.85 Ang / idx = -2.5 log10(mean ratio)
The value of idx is 0.16 mag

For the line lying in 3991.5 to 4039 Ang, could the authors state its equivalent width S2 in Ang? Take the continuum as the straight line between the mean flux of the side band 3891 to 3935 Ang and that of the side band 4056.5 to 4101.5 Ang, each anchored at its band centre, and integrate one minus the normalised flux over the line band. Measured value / 5.6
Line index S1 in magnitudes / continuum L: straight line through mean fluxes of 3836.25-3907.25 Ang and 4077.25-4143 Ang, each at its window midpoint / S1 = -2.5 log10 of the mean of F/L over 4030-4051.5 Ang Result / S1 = 0.15 mag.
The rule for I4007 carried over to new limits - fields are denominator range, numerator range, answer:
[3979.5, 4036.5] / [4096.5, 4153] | 1.20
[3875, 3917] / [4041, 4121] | 1.24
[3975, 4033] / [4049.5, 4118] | 1.24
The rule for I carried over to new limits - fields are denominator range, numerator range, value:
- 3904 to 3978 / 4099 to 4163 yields 1.33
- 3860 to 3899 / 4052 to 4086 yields 1.31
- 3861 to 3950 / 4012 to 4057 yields 1.14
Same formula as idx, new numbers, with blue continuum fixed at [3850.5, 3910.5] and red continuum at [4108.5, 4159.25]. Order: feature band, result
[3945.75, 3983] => 0.071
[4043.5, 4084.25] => -0.043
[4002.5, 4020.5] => 0.063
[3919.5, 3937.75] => 0.070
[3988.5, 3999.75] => 0.046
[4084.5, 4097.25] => -0.174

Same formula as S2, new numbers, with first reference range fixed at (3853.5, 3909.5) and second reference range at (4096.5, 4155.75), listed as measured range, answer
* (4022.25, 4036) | 1.2 Ang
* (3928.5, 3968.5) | 4.0 Ang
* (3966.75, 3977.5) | 0.9 Ang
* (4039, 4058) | 0.9 Ang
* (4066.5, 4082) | -0.6 Ang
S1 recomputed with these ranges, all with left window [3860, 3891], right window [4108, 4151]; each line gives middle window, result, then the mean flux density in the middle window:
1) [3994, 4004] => 0.093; 10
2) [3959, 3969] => 0.094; 9.75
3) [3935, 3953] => 0.120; 9.36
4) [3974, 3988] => 0.048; 10.3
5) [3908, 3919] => -0.034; 10.5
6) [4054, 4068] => 0.004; 11.4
